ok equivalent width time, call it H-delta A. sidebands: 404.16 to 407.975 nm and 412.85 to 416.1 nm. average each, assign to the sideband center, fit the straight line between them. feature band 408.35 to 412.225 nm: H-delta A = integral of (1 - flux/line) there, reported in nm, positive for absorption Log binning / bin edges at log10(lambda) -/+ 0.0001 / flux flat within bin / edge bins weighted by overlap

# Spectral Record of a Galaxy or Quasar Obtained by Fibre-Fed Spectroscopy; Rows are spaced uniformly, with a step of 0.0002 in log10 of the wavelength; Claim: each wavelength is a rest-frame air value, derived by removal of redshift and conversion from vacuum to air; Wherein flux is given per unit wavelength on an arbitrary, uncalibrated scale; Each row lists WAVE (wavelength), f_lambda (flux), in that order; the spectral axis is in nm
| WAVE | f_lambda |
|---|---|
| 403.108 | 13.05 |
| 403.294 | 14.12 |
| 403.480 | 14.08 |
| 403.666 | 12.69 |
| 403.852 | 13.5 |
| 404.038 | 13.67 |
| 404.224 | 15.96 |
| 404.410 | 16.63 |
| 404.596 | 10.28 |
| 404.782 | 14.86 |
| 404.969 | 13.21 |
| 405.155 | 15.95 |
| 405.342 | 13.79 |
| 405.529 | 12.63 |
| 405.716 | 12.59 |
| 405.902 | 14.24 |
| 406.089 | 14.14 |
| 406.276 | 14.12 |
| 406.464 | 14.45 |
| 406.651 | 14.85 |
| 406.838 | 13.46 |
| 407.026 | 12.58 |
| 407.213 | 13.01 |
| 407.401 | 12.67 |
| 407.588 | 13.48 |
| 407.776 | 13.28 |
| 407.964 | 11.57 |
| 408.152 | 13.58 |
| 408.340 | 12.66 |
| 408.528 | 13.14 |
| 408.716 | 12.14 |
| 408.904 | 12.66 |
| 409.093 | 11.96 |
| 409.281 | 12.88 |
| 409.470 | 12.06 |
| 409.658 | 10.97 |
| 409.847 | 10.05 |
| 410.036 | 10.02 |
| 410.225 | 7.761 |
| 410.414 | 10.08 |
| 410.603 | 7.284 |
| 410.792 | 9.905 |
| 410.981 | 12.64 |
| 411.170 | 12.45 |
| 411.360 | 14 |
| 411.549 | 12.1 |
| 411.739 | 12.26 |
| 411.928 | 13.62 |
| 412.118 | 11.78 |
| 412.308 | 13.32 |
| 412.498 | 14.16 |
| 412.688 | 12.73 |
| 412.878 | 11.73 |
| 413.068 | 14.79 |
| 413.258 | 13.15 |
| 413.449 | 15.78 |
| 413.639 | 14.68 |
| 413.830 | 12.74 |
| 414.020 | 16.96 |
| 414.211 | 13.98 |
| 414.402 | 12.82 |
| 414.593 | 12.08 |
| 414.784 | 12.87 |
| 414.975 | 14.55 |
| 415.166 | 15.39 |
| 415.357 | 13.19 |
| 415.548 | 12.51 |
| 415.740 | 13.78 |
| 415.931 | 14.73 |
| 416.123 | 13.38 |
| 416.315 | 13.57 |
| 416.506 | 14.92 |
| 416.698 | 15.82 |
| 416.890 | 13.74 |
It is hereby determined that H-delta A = 0.64 nm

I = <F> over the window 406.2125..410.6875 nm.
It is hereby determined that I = 12.1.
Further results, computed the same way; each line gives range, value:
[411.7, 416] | 13.6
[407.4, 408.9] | 12.8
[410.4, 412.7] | 12.1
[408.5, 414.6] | 12.4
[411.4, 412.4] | 12.7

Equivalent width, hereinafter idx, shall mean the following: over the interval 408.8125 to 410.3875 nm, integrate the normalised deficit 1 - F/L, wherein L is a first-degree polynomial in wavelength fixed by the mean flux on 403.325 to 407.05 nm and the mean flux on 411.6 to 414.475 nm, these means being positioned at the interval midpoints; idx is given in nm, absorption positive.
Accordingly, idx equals 0.31 nm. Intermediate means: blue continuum 13.9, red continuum 13.6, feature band 11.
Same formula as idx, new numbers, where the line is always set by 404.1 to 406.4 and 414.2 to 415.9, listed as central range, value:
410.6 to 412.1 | 0.18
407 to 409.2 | 0.18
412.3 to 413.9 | -0.01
